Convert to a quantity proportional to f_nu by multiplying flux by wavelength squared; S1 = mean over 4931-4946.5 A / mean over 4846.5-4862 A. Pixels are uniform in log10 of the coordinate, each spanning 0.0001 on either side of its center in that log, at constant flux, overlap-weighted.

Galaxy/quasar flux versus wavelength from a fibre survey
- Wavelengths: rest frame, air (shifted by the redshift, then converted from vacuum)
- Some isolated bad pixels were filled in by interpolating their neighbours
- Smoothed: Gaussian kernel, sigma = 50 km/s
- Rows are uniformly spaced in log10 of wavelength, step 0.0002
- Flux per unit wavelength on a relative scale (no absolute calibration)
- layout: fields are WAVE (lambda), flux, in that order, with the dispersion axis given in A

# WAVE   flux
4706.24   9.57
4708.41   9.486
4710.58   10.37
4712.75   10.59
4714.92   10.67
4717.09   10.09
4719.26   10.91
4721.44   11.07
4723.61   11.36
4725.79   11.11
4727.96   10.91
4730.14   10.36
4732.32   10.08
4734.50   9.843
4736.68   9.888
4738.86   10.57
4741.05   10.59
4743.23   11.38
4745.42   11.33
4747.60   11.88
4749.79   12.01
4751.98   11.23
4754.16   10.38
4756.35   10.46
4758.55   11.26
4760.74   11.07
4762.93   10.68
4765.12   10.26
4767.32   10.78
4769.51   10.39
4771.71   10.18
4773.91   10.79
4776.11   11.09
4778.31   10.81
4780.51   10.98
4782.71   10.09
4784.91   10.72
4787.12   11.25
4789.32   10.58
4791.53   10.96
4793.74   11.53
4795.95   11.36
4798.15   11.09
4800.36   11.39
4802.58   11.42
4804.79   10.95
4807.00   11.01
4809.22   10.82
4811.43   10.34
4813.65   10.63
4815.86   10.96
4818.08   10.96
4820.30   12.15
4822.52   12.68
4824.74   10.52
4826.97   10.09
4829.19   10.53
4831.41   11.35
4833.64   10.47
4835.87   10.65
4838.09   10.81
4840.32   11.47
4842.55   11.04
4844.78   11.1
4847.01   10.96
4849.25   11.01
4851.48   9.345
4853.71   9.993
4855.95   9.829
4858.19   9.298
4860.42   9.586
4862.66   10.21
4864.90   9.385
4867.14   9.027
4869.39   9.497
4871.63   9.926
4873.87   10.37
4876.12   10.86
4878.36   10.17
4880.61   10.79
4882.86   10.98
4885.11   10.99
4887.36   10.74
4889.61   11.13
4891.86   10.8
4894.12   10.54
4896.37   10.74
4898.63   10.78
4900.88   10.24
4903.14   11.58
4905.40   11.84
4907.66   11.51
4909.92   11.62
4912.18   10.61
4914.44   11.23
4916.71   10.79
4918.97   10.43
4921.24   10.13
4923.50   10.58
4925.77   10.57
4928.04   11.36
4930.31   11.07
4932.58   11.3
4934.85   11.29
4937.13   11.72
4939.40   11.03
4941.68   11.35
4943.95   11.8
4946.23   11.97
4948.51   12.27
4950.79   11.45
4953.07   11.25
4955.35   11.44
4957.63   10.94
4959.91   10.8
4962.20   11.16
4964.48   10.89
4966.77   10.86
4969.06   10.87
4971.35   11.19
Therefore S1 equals 1.2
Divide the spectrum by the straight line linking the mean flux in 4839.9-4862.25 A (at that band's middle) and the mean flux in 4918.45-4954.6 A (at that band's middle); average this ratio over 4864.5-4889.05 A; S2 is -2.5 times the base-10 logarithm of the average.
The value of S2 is 0.03 mag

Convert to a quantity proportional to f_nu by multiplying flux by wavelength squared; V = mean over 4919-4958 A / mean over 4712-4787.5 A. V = 1.13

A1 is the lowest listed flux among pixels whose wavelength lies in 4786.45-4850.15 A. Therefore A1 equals 10.09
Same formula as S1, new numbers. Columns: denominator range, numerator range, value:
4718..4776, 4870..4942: 1.08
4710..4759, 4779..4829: 1.05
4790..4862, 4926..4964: 1.10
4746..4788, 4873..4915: 1.06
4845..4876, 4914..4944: 1.14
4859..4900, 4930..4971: 1.12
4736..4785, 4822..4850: 1.04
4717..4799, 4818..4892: 1.01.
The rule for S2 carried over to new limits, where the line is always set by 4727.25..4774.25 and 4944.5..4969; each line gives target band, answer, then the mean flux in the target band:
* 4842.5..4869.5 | 0.11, 10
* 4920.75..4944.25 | 0.01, 11.1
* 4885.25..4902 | 0.04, 10.7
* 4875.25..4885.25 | 0.04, 10.7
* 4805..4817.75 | 0.01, 10.8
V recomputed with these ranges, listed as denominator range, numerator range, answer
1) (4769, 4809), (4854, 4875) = 0.92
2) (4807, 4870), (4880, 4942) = 1.07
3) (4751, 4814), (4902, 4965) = 1.10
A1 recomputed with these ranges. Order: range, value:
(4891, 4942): 10.13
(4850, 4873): 9.027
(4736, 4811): 9.888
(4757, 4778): 10.18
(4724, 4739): 9.843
